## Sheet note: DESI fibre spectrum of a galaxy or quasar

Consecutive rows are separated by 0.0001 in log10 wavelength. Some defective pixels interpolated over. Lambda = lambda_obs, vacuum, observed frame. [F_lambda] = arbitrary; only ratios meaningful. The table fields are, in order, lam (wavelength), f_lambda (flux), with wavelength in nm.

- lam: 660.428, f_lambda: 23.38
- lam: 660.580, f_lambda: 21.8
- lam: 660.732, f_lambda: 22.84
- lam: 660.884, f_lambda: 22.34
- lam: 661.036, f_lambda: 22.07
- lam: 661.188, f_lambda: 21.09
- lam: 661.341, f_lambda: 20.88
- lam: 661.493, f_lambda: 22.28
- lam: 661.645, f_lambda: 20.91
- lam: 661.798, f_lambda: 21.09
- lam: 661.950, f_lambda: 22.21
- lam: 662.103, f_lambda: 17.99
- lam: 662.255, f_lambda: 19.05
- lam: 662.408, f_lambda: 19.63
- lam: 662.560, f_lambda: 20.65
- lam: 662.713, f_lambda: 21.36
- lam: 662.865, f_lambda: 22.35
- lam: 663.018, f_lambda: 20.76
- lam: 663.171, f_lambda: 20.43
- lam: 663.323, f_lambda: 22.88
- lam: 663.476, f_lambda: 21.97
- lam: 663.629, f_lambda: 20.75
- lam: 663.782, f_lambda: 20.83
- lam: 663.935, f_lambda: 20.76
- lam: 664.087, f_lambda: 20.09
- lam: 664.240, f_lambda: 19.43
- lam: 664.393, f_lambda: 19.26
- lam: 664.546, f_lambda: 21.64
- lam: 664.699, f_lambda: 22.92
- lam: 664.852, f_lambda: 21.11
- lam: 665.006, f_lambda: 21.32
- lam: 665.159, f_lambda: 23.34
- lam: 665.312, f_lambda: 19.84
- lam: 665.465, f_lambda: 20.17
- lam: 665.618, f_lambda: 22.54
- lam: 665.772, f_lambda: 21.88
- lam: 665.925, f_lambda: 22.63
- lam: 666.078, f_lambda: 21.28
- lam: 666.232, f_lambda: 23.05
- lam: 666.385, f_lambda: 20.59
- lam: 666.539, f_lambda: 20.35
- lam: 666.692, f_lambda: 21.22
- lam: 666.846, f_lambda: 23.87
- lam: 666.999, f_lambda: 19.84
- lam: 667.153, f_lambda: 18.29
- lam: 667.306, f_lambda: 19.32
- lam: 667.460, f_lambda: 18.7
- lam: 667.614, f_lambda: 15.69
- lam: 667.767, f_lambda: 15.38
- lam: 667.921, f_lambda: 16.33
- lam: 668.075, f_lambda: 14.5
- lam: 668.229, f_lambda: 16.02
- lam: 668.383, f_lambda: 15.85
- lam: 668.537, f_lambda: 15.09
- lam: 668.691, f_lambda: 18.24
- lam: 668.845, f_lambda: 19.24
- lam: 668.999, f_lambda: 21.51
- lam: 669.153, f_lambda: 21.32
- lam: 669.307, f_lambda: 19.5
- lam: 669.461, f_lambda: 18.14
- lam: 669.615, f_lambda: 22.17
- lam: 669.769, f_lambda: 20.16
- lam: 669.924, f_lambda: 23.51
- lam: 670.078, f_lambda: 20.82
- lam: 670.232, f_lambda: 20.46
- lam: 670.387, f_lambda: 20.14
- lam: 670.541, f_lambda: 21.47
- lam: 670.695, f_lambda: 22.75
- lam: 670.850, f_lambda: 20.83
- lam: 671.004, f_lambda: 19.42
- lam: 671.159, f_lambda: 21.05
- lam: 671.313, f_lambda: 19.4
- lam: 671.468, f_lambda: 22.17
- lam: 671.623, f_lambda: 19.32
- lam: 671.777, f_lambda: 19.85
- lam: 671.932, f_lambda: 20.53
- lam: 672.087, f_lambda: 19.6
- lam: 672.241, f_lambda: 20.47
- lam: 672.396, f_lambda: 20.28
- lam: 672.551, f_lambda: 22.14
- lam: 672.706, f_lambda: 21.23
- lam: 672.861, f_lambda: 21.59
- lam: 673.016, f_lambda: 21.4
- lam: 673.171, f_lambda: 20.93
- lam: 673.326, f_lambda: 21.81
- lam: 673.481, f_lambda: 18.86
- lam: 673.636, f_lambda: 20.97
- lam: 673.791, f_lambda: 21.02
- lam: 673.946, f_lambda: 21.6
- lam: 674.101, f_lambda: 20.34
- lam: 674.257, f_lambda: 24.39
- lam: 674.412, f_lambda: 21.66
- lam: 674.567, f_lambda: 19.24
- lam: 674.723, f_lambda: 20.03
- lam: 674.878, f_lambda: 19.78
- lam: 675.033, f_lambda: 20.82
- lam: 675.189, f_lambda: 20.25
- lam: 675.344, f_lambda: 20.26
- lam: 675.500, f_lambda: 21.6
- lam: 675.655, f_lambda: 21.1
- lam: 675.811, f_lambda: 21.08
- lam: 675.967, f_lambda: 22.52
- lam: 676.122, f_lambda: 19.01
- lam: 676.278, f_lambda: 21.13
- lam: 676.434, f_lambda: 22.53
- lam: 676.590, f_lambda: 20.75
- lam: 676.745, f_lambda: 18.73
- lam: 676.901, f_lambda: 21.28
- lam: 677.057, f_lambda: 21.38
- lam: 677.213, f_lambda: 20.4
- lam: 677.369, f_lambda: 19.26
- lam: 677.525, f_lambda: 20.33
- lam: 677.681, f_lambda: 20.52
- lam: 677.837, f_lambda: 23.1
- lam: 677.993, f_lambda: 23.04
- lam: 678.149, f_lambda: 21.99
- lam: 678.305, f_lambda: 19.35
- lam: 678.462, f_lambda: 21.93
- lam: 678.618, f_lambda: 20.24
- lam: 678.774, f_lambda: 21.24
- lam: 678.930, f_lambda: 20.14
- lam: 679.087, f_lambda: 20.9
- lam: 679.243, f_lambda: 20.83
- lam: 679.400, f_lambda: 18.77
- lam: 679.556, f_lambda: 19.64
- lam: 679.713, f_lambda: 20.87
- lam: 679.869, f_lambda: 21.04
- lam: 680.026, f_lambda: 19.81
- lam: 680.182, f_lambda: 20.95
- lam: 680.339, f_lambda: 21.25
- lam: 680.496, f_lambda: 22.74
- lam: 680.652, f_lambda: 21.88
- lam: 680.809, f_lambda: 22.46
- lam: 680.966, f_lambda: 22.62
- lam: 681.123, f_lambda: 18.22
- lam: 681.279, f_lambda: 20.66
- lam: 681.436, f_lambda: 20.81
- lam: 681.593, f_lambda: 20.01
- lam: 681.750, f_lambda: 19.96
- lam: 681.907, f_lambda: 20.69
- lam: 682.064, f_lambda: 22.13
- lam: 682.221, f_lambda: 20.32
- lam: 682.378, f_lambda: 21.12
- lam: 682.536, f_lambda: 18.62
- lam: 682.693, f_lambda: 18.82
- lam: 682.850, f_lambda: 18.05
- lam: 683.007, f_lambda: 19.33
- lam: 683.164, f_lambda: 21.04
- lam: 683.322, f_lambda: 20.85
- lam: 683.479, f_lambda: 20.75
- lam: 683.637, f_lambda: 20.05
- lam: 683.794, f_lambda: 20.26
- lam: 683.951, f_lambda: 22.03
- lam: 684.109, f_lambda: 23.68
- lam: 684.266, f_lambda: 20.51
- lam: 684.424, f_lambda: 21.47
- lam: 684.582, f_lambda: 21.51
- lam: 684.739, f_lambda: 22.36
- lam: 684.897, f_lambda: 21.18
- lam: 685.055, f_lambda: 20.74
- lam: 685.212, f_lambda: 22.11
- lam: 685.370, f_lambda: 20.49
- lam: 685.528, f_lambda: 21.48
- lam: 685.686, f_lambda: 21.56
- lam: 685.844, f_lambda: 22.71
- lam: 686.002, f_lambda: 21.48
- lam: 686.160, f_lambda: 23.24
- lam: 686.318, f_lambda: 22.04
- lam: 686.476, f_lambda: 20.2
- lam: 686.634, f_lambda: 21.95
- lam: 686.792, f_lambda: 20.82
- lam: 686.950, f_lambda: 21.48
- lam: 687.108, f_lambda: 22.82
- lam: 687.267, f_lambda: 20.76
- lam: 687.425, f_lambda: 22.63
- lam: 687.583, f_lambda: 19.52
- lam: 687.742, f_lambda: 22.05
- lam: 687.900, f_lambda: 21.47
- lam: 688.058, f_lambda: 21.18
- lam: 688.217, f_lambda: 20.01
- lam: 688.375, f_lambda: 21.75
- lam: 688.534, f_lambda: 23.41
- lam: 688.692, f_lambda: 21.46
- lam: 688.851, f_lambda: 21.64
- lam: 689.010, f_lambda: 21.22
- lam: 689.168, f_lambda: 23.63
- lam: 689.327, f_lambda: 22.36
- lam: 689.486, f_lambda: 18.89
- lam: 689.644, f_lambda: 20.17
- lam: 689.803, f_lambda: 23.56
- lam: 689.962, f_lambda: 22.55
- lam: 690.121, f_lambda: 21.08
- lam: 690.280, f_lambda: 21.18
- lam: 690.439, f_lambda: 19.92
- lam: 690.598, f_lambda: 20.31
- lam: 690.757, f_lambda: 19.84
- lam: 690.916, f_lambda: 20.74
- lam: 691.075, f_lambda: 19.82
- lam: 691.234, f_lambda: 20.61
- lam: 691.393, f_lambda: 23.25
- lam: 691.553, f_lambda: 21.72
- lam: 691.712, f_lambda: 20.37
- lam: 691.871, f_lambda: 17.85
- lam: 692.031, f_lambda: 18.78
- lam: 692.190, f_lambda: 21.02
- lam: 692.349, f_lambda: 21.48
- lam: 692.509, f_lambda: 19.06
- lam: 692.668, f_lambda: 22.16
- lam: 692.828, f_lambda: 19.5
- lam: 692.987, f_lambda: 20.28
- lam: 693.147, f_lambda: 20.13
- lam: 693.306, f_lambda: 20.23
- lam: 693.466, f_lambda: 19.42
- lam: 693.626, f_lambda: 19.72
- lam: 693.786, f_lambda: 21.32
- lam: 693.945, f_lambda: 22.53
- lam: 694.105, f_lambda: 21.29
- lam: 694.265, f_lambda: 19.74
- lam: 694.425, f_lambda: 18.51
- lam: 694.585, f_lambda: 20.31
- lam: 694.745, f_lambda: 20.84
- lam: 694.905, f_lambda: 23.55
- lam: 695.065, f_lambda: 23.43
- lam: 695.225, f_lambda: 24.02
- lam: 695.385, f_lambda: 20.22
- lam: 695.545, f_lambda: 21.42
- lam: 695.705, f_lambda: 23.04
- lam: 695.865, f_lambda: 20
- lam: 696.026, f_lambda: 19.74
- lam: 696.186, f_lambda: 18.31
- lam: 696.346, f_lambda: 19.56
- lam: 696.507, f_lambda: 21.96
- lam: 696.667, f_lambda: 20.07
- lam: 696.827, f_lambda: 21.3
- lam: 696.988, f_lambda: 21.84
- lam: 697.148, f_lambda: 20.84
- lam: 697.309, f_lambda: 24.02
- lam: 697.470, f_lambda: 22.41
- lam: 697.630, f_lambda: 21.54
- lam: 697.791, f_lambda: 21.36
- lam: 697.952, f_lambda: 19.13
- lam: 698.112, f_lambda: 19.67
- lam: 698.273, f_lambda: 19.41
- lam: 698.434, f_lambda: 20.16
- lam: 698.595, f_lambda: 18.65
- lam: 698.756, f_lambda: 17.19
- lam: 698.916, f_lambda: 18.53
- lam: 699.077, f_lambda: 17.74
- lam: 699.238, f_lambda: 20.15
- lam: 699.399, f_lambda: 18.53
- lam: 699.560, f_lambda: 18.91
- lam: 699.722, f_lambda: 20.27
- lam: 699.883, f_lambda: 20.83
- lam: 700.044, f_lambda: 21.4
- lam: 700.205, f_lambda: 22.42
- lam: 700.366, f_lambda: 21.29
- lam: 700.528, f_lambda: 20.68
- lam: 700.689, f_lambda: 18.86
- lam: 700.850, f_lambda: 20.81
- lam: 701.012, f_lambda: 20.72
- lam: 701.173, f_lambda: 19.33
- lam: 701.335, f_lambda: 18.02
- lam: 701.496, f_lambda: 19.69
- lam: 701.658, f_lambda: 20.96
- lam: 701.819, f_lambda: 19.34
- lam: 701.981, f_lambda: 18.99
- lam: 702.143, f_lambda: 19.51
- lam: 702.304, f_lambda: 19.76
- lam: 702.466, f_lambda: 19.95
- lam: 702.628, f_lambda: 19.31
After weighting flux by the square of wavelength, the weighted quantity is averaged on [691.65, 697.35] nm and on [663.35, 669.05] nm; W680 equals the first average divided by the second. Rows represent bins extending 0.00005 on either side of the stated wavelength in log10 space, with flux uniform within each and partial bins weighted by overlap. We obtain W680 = 1.14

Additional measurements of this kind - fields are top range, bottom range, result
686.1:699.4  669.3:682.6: 1.05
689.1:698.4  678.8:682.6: 1.05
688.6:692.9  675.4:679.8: 1.04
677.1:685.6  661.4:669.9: 1.08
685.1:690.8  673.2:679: 1.06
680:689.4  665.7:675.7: 1.09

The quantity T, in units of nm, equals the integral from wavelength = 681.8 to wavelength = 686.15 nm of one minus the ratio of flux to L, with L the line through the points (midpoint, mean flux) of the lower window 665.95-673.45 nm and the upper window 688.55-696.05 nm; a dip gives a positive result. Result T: -0.080 nm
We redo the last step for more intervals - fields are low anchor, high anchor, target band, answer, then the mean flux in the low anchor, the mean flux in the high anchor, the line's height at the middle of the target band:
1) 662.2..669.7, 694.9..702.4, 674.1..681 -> -0.27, 20.1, 20.4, 20.2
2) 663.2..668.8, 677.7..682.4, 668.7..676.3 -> -0.14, 19.9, 21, 20.4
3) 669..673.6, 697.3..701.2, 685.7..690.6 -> -0.29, 20.8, 20.1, 20.4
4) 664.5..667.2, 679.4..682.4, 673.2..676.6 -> 0.02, 21.5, 20.9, 21.1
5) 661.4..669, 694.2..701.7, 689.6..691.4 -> -0.06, 20.1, 20.5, 20.4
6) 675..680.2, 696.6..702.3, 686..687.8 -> -0.09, 20.8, 20.1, 20.5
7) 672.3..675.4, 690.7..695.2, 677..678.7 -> -0.01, 20.9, 20.7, 20.9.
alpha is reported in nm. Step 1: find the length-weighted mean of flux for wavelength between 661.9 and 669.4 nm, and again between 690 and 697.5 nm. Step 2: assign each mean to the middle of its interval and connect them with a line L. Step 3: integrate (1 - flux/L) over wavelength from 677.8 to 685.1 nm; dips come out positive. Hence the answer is -0.13 nm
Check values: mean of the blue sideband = 20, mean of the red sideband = 20.8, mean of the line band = 20.8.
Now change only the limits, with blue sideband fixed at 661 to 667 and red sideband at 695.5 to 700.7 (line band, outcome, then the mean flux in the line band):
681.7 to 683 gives 0.05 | 19.9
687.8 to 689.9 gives -0.11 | 21.6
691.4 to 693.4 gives 0.02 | 20.3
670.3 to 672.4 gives 0.05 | 20.5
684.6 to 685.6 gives -0.04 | 21.4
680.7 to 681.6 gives -0.01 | 20.9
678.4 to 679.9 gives 0.02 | 20.5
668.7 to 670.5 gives 0.04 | 20.6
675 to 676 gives -0.01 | 21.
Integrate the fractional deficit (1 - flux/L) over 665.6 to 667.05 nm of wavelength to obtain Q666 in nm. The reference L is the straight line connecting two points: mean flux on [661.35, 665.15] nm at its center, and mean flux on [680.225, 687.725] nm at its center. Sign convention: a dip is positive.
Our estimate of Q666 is -0.05 nm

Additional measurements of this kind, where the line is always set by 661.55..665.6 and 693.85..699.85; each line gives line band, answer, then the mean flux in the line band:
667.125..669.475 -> 0.359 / 17.7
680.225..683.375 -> 0.020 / 20.6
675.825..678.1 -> -0.027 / 21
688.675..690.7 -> -0.072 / 21.4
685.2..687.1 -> -0.091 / 21.7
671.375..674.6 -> -0.021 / 20.9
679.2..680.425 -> 0.020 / 20.4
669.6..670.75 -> -0.029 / 21.4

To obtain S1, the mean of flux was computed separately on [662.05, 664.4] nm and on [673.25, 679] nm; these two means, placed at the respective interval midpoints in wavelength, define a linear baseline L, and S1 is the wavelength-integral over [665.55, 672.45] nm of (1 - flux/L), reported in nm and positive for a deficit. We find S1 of 0.28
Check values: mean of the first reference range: 20.6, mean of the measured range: 19.9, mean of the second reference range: 20.9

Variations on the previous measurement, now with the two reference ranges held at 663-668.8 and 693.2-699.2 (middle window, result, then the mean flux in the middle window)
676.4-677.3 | -0.03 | 20.8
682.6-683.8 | 0.03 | 19.9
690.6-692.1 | 0.01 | 20.3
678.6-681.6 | -0.08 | 20.8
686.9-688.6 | -0.09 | 21.5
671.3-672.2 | -0.01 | 20.2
